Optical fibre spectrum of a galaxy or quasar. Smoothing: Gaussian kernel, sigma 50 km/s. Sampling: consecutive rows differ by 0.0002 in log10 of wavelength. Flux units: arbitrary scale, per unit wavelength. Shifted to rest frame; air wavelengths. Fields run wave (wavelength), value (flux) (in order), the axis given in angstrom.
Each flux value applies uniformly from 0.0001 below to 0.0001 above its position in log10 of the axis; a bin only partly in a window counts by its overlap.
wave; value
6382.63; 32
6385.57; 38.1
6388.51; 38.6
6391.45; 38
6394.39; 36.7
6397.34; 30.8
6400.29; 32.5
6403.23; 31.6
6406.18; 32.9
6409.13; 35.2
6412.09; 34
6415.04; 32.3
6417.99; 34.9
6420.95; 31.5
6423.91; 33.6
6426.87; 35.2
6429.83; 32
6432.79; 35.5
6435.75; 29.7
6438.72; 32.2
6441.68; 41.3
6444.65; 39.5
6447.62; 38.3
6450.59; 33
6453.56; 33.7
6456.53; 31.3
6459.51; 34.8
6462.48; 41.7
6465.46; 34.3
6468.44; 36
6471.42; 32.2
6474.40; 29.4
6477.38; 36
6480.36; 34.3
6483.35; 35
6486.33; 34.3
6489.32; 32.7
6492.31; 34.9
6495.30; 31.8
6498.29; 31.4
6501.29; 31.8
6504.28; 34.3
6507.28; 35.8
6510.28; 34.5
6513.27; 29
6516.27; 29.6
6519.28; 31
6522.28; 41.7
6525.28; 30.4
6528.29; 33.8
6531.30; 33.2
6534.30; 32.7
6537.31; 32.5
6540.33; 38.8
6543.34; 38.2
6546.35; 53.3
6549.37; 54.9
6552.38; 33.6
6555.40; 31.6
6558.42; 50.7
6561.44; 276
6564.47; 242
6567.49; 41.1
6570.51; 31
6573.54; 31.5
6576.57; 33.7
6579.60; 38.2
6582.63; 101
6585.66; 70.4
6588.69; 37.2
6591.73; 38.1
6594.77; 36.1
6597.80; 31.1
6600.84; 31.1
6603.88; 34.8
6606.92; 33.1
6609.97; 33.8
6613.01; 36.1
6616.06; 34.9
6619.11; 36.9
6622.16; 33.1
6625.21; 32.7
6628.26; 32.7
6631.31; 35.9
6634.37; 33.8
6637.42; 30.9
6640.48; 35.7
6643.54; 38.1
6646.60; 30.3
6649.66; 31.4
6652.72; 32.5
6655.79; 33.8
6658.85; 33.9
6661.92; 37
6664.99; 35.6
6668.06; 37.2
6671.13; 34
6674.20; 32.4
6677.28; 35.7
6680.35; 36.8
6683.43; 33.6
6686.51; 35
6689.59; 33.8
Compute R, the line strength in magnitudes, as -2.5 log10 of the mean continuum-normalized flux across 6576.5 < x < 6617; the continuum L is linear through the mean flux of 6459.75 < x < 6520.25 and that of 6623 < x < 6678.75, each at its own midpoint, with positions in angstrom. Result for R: -0.25 mag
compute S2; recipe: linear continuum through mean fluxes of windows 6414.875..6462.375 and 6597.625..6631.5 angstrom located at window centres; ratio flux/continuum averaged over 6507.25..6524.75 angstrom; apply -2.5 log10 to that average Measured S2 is 0.03 mag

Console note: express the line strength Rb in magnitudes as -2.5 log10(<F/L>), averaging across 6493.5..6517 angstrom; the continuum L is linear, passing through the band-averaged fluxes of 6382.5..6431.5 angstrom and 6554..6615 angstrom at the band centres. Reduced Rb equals 0.47 mag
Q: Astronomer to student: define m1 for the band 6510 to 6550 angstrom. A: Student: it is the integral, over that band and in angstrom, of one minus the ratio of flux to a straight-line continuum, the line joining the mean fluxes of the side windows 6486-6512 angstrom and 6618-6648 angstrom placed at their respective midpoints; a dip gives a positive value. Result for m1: -3.3 angstrom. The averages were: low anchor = 33.4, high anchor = 34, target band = 36.4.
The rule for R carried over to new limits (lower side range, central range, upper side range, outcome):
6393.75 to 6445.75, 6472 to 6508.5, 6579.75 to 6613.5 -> 0.14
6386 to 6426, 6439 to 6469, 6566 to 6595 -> 0.04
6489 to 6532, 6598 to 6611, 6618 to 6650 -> 0.02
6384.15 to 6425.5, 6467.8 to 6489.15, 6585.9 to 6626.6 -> 0.03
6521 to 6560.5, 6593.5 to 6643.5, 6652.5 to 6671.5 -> 0.11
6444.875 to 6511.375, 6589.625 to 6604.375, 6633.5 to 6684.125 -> 0.00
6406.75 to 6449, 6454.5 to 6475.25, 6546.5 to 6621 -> 0.17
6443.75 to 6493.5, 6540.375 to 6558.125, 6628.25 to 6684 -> -0.23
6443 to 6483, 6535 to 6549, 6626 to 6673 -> -0.19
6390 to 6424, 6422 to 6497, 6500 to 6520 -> -0.05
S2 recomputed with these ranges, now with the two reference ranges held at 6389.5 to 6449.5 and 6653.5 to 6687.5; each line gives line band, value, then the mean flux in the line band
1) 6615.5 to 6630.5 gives 0.02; 34.1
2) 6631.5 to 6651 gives 0.04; 33.6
